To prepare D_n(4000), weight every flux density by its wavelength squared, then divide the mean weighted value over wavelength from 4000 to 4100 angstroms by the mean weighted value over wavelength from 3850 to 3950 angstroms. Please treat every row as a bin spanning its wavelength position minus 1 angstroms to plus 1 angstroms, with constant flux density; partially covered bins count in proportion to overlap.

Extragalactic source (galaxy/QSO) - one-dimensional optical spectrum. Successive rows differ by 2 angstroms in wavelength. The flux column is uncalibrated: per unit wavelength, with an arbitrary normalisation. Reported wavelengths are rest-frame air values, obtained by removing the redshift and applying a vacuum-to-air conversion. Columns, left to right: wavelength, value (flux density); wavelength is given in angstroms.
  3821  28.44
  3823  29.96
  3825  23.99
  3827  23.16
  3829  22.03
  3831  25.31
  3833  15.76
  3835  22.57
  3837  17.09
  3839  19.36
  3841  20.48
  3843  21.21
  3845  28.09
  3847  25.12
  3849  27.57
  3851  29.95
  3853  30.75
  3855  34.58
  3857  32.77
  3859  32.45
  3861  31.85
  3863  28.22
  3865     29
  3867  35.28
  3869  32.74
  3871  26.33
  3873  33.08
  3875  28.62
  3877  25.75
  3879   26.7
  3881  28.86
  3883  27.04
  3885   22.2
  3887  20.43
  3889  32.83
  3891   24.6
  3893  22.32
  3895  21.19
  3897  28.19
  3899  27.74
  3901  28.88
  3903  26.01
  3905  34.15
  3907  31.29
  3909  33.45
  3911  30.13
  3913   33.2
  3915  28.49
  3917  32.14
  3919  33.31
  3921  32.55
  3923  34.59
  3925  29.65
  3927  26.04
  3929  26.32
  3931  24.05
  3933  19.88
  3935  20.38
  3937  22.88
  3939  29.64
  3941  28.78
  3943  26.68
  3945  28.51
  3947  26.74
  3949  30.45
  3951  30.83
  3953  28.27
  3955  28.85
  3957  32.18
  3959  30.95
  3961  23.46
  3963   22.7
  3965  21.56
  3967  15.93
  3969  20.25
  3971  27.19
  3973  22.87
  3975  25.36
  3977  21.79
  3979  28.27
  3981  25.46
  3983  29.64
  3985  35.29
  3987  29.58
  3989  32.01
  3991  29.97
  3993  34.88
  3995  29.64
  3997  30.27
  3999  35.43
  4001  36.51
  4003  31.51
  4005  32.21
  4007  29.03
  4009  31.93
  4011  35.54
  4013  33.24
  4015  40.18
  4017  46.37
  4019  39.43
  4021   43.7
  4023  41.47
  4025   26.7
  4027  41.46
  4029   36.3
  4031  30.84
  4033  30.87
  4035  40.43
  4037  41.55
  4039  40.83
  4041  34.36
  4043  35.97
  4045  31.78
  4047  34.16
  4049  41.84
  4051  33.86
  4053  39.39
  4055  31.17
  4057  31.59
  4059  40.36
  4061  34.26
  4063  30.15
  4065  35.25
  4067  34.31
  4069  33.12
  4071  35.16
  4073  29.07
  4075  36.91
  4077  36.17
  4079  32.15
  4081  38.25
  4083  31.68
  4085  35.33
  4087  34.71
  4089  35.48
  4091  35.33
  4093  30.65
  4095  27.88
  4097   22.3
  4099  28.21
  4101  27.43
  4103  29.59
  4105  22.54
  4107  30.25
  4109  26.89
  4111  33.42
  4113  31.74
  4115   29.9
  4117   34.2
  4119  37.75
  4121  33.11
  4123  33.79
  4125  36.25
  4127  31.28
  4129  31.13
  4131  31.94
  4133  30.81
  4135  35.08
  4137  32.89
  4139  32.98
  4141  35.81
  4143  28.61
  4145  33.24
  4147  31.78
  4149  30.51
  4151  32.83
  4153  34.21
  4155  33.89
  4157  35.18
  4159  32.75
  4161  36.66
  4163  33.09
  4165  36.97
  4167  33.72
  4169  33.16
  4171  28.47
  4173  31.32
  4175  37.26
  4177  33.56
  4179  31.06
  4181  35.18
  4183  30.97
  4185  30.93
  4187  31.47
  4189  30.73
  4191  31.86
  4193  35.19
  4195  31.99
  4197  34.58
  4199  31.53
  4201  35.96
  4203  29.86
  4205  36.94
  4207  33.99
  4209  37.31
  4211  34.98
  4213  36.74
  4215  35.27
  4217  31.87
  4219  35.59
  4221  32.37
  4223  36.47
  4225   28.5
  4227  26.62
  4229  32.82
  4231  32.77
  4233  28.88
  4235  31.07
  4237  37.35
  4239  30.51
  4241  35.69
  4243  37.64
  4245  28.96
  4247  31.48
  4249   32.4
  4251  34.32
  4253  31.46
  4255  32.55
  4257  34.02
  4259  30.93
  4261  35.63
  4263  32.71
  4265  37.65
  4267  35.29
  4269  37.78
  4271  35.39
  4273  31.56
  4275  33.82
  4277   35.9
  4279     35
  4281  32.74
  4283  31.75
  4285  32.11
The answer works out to 1.31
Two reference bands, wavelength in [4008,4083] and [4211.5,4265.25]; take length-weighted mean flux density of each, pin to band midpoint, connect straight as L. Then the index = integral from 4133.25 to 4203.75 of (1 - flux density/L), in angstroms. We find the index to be 2.2 angstroms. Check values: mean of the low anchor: 35.9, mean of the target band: 33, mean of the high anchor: 33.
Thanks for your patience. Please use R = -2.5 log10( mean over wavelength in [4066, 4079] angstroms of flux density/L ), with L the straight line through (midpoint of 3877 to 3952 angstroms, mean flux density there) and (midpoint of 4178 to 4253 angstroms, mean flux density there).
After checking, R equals -0.12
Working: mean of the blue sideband 27.8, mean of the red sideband 33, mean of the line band 34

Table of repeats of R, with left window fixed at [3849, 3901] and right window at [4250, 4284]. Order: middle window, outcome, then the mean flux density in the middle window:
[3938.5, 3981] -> 0.14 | 26.2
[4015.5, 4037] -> -0.23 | 38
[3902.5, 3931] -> -0.06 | 30.7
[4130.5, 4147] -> -0.01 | 32.6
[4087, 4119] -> 0.06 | 30.1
